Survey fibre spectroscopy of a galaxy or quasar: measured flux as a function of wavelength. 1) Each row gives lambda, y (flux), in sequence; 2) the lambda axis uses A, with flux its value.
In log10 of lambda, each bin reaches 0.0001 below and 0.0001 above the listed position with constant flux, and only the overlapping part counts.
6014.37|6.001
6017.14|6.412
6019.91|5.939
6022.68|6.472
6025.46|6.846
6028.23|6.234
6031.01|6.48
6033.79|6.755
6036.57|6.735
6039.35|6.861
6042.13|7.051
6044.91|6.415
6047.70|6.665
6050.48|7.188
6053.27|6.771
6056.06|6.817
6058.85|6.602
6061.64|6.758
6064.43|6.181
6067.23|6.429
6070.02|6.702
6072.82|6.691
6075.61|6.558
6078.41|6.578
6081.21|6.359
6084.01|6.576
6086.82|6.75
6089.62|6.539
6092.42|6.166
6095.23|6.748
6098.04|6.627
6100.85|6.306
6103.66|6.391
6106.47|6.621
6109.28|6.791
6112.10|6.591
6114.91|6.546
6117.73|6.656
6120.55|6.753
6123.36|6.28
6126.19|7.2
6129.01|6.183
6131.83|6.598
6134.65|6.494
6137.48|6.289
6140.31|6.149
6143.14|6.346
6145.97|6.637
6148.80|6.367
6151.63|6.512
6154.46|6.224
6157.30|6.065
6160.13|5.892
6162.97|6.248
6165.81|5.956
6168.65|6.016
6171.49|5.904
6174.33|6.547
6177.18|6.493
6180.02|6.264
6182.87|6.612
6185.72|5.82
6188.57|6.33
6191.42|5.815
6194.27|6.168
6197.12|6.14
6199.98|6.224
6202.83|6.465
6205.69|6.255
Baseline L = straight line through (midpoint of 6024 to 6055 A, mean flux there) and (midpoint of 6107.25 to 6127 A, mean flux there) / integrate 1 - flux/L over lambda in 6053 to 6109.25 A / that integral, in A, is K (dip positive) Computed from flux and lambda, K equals 1.1 A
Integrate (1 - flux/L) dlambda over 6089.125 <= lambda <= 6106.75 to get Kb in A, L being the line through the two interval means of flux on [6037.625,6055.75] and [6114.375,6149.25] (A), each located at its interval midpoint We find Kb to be 0.4 A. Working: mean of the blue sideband 6.82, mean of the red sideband 6.5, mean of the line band 6.47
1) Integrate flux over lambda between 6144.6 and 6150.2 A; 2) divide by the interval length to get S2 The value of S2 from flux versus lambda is 6.5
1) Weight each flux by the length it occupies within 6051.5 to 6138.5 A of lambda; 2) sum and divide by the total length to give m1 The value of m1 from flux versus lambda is 6.57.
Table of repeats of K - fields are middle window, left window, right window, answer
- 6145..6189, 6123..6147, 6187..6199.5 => 0.3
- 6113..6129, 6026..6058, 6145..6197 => -0.6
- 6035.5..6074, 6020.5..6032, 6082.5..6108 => -1.3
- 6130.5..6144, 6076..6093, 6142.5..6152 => 0.2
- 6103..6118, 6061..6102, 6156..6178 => -0.5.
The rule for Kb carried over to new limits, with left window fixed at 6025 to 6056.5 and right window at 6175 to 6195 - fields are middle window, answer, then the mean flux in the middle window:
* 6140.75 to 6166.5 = 0.3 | 6.25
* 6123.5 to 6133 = -0.3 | 6.61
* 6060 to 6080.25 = 0.2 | 6.55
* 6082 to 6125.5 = -0.4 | 6.56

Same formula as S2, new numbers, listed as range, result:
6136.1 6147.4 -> 6.35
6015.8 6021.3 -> 6.18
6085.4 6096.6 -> 6.55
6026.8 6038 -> 6.55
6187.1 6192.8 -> 6.07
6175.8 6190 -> 6.3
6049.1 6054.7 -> 6.97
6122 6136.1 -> 6.55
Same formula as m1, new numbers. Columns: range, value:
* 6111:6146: 6.51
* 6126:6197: 6.27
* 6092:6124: 6.56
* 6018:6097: 6.6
